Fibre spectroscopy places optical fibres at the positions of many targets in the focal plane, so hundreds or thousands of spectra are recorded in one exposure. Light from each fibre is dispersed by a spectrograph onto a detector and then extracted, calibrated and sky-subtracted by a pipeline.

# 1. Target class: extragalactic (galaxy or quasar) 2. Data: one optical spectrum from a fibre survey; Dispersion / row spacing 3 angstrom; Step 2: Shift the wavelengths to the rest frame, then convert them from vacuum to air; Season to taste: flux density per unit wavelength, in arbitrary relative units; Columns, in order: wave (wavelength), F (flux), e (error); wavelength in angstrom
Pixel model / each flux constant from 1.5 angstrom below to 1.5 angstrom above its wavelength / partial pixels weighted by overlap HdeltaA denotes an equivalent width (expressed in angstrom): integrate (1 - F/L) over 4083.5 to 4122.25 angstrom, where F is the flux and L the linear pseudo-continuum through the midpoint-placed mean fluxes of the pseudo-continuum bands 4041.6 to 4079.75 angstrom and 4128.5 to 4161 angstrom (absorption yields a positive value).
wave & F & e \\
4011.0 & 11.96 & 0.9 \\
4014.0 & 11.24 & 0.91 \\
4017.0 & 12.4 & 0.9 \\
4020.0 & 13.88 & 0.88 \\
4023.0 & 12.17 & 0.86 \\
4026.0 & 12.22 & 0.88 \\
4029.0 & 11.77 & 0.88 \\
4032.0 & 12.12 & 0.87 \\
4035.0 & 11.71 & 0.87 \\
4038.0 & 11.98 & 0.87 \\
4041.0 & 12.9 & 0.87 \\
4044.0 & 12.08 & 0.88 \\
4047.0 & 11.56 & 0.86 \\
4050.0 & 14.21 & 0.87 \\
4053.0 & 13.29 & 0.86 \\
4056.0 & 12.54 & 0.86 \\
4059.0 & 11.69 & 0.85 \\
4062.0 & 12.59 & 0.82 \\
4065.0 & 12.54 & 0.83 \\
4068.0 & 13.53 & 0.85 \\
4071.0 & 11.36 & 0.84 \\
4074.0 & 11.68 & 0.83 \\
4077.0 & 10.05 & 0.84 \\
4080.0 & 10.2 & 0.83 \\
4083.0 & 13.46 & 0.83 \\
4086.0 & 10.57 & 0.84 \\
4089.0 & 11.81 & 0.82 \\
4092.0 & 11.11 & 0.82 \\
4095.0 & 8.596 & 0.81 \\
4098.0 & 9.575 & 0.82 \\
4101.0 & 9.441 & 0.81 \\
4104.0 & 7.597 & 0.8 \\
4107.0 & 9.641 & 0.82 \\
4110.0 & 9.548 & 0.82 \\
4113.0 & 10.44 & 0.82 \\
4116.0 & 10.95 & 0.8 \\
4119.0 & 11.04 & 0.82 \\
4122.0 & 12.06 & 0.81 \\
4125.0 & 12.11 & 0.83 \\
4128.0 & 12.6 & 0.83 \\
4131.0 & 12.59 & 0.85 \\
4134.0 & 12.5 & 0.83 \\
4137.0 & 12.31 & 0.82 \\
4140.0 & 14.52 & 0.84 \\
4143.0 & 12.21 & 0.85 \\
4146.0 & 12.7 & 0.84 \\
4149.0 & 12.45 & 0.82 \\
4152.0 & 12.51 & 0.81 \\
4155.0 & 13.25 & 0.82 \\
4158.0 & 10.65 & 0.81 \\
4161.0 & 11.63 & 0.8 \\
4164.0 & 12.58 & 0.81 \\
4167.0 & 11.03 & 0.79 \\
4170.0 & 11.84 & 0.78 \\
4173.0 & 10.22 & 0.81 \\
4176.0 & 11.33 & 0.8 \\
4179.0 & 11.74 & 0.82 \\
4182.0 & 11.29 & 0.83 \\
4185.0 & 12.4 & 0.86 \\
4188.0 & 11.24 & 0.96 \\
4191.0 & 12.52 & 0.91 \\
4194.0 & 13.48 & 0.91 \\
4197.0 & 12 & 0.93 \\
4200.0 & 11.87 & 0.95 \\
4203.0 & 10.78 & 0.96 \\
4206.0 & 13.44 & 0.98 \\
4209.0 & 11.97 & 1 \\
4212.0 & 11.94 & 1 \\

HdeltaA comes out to 6.77 angstrom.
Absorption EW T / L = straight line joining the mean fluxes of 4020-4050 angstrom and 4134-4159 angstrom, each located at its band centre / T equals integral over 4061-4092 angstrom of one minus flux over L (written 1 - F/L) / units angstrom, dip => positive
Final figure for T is 1.6 angstrom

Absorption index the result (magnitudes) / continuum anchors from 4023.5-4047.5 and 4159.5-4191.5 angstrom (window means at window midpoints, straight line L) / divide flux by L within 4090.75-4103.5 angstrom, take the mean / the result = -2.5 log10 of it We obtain 0.242 mag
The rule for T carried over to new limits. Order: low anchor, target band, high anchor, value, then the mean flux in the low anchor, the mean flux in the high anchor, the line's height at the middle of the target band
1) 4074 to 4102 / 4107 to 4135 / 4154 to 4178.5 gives -1.03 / 10.6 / 11.5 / 11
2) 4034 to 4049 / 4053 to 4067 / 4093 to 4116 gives -1.43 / 12.1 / 9.41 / 11.3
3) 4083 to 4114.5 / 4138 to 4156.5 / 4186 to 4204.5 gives -3.23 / 10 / 12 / 11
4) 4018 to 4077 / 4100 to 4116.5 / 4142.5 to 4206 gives 3.56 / 12.4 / 11.9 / 12.1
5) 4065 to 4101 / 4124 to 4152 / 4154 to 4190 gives -3.13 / 11.1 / 11.6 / 11.4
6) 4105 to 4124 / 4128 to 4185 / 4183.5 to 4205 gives -3.80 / 10.6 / 12.1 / 11.4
